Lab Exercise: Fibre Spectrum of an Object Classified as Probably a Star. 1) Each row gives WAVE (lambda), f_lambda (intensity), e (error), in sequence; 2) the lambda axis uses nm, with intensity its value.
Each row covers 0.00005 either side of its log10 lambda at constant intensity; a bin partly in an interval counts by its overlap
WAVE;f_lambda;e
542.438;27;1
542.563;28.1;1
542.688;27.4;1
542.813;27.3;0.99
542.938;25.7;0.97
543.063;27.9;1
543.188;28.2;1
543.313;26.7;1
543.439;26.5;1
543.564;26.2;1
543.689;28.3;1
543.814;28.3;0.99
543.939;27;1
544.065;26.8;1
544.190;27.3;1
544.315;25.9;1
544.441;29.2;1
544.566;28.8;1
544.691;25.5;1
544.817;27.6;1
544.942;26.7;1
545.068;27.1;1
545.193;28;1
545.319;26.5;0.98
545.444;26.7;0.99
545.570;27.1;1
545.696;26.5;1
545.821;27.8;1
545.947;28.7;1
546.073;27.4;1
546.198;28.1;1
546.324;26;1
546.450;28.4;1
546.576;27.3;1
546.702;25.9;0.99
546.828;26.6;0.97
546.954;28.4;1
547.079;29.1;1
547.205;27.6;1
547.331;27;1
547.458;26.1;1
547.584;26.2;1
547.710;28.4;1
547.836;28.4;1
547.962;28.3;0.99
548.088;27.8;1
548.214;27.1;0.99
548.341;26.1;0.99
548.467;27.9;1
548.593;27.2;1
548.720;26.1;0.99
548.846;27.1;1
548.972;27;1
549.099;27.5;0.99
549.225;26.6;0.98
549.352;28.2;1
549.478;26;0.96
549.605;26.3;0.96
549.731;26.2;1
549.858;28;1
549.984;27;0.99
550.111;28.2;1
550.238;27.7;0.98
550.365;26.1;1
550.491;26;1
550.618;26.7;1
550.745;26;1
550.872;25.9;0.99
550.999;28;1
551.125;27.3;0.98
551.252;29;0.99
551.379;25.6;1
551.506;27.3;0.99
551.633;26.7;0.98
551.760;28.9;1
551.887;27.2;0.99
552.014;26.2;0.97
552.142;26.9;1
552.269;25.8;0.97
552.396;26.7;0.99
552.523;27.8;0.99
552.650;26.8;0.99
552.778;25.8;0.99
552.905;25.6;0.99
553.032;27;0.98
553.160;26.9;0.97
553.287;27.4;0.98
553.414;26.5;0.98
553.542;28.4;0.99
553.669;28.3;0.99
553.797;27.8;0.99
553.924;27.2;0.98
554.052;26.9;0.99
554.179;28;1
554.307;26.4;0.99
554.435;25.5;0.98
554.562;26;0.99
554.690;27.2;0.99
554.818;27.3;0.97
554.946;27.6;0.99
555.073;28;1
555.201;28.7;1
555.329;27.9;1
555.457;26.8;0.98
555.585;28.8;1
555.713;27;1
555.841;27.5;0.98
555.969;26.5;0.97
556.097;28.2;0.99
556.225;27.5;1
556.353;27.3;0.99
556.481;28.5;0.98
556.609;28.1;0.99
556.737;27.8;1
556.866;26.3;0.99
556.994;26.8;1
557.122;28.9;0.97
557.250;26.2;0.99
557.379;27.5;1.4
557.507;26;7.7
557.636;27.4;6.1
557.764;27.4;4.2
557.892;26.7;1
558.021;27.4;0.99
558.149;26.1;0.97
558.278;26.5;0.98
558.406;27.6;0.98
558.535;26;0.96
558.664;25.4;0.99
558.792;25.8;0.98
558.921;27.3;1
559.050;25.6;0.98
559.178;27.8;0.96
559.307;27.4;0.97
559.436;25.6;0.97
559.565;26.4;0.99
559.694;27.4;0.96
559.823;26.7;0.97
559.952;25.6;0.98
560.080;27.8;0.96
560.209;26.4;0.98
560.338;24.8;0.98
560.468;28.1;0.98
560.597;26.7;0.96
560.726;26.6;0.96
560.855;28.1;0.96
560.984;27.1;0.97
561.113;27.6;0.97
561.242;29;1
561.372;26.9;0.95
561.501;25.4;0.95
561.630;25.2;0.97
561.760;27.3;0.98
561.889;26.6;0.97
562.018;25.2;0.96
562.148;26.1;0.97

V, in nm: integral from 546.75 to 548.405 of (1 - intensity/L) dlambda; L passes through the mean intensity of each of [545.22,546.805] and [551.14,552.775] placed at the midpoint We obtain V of -0.02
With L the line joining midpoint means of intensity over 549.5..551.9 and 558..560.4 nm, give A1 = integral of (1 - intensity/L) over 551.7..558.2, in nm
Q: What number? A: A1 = -0.11 nm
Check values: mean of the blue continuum 27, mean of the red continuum 26.5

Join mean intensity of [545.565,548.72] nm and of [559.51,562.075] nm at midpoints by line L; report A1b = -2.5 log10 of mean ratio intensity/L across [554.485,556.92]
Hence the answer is -0.02 mag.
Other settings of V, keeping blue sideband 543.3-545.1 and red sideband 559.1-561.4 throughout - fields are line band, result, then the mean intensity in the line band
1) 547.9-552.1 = 0.009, 27.1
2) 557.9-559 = 0.021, 26.5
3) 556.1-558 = -0.022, 27.3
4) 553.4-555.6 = -0.027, 27.4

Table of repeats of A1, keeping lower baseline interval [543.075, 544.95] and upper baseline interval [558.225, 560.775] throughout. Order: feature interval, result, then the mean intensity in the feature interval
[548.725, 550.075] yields 0.00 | 27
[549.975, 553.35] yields 0.00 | 26.9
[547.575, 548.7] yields -0.02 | 27.5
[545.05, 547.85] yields -0.02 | 27.3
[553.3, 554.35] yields -0.02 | 27.5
